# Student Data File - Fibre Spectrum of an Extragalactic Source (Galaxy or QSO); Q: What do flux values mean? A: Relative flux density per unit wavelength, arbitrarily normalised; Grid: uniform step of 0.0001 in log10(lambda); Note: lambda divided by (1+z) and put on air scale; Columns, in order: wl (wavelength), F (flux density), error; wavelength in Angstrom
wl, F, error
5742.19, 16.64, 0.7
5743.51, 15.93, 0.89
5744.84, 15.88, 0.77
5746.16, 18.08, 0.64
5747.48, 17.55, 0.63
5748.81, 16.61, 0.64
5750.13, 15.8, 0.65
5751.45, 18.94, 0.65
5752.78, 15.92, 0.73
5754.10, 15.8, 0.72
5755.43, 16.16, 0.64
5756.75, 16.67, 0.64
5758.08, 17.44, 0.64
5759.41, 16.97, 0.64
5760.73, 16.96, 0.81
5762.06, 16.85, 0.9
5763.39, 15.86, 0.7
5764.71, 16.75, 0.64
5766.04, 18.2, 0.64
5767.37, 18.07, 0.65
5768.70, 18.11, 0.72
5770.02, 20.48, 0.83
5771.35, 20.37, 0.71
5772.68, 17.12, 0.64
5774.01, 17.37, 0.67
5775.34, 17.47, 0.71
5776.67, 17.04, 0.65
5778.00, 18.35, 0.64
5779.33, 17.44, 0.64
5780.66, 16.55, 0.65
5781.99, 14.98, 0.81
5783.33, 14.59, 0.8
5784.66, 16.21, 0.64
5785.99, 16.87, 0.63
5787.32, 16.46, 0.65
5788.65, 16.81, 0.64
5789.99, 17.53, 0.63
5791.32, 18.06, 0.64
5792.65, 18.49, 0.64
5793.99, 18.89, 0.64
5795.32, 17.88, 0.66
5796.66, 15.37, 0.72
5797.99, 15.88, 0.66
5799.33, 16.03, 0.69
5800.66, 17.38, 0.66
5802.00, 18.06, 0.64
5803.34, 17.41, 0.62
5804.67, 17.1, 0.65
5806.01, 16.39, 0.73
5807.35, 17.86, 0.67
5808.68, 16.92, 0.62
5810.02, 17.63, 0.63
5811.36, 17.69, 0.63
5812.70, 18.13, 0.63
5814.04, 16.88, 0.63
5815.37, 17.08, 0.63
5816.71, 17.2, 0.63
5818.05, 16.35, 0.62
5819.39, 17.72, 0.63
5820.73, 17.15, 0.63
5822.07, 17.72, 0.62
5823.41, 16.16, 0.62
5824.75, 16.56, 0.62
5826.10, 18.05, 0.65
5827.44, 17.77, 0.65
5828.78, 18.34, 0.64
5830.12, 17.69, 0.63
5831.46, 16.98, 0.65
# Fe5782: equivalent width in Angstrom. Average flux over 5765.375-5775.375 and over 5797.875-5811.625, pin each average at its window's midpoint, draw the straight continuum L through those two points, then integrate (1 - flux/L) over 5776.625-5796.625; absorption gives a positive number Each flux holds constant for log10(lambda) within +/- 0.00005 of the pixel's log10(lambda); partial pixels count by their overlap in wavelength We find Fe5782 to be 0.9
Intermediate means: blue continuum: 18.5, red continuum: 17.2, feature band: 17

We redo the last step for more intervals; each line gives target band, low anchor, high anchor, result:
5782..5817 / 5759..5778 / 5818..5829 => 0.86 Angstrom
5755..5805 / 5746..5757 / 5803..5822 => -0.61 Angstrom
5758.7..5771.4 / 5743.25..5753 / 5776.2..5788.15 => -0.79 Angstrom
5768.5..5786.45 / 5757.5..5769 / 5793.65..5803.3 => -0.21 Angstrom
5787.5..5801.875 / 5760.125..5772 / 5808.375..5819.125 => 0.25 Angstrom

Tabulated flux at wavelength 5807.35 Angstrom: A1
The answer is 17.86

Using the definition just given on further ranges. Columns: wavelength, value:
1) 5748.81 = 16.61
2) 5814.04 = 16.88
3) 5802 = 18.06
